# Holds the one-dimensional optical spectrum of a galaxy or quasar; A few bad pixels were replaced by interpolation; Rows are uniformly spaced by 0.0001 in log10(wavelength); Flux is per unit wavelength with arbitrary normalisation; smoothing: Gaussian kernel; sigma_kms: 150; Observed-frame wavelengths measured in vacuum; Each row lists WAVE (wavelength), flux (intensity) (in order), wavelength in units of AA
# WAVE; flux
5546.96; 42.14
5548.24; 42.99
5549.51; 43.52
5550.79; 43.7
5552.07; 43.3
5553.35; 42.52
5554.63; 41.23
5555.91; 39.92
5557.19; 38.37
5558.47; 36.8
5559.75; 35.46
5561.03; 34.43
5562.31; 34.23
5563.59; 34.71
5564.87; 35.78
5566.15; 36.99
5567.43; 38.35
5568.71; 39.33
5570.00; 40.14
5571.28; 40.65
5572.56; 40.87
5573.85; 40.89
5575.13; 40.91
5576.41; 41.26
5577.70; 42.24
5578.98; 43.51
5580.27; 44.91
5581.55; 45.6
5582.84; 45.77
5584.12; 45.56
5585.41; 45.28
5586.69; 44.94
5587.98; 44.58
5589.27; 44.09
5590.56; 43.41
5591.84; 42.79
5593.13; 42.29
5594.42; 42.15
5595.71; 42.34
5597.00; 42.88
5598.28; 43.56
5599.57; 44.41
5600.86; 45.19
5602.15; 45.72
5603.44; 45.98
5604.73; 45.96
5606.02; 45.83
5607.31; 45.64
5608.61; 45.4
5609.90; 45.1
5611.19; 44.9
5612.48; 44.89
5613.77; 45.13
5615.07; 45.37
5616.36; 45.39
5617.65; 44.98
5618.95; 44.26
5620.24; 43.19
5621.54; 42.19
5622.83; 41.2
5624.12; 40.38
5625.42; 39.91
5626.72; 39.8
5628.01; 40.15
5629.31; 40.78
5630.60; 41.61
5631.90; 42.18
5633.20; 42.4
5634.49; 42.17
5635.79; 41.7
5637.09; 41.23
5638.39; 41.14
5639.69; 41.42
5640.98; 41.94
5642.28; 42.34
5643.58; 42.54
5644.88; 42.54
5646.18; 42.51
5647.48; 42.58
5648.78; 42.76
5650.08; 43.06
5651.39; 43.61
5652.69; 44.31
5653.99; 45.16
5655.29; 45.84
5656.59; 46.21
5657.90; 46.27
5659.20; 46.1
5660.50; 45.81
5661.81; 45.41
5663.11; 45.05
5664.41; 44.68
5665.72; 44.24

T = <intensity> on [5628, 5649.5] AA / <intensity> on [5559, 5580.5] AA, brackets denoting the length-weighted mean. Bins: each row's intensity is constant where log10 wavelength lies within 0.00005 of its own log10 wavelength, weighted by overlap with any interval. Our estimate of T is 1.08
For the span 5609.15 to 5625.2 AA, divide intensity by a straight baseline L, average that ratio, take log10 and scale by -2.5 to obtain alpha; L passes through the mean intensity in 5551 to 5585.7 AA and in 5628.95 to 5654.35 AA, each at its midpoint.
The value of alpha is -0.05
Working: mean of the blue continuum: 40.3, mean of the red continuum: 42.4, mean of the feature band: 43.8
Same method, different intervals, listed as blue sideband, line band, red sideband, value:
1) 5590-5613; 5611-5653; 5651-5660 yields 0.06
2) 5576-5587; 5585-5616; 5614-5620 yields 0.00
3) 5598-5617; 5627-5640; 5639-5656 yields 0.06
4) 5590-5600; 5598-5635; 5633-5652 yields -0.02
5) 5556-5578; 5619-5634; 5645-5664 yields 0.03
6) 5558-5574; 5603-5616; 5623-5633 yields -0.14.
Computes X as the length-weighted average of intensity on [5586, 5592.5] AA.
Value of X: 44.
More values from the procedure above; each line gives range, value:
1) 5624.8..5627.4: 39.9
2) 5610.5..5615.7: 45.1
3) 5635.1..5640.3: 41.3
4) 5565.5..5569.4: 38.2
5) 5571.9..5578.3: 41.2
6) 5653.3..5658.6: 45.9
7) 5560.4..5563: 34.4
